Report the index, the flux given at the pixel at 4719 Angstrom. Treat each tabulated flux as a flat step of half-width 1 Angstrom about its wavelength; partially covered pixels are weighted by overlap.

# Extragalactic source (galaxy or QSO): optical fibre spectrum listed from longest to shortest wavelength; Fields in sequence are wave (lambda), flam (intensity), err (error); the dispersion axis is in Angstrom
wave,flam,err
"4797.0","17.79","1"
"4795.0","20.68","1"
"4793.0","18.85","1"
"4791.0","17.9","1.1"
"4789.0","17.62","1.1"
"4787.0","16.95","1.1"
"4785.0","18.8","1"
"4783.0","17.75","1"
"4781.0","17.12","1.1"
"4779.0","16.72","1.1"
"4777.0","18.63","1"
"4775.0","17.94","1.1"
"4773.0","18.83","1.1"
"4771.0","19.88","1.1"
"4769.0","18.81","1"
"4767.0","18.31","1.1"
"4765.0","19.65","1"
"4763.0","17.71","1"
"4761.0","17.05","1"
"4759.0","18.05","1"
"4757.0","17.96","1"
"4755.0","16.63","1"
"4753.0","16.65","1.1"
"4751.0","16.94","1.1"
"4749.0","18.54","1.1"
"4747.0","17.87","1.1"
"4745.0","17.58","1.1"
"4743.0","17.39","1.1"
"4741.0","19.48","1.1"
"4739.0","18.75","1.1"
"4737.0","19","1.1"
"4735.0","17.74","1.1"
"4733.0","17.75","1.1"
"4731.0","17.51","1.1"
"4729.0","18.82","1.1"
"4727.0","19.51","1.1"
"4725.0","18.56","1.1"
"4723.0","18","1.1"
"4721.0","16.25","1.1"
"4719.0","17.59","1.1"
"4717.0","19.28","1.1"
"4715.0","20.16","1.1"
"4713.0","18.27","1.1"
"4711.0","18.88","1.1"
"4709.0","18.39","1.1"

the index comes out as 17.59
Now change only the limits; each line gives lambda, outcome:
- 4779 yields 16.72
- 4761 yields 17.05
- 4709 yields 18.39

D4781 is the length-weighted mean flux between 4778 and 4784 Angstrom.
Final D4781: 17.2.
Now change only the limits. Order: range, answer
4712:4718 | 19.2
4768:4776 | 18.9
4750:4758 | 17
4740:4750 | 18.2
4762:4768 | 18.6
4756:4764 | 17.7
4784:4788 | 17.9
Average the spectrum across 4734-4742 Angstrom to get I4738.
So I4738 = 18.7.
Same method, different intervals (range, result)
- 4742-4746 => 17.5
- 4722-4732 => 18.5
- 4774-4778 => 18.3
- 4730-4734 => 17.6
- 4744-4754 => 17.5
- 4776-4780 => 17.7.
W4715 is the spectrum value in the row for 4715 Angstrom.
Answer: 20.16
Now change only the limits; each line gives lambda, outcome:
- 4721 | 16.25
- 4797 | 17.79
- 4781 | 17.12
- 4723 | 18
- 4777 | 18.63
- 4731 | 17.51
